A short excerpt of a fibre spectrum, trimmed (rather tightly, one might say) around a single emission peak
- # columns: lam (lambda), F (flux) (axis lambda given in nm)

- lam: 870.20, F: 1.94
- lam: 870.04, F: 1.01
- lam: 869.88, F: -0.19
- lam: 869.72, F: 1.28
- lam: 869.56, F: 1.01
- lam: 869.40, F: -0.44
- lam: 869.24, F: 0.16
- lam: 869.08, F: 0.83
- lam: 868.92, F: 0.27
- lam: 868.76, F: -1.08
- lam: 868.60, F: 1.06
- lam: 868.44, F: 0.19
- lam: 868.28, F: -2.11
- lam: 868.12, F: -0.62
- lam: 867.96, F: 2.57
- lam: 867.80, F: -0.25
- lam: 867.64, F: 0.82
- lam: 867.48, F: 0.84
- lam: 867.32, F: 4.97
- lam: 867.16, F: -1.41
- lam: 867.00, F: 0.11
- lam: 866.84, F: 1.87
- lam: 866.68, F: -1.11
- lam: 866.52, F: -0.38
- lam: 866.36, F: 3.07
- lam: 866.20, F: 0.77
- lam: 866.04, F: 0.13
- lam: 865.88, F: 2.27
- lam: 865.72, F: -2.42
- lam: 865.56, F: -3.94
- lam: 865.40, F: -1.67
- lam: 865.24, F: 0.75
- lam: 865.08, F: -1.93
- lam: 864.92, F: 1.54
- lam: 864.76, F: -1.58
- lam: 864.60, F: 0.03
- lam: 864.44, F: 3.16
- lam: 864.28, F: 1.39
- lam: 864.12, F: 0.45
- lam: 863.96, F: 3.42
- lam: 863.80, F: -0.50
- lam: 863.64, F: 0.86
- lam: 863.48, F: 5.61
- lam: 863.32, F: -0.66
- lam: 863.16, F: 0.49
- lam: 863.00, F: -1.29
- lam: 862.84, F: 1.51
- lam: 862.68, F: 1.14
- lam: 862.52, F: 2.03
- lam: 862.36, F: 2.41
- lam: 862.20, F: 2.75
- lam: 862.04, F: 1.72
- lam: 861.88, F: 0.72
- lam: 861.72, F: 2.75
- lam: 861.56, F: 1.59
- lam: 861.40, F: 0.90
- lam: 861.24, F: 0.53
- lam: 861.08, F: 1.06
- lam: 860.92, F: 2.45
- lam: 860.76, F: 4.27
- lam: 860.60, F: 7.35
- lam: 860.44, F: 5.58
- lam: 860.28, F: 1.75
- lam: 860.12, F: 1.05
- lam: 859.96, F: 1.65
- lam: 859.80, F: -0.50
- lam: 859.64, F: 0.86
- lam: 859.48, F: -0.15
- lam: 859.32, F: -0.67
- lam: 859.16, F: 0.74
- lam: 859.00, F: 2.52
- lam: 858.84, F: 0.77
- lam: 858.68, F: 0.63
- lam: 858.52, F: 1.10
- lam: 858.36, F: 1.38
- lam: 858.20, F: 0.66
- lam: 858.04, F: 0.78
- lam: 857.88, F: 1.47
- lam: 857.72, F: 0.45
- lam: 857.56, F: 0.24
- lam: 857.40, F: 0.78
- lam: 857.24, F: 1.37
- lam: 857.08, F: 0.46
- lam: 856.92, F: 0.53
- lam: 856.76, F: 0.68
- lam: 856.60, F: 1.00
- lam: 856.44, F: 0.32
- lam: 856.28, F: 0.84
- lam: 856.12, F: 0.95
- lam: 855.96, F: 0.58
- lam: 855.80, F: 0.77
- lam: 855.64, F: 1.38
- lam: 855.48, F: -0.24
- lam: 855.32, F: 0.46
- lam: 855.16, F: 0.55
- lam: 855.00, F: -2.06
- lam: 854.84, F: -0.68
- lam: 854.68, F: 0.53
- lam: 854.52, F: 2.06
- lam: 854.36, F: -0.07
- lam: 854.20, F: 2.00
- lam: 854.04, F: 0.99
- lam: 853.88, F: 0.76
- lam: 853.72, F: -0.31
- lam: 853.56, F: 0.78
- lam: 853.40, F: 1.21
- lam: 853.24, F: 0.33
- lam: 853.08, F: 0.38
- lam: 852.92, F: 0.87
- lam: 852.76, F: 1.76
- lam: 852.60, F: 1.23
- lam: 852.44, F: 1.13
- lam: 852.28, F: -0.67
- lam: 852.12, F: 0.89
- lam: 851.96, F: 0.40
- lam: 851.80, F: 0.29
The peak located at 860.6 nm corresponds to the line H-beta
